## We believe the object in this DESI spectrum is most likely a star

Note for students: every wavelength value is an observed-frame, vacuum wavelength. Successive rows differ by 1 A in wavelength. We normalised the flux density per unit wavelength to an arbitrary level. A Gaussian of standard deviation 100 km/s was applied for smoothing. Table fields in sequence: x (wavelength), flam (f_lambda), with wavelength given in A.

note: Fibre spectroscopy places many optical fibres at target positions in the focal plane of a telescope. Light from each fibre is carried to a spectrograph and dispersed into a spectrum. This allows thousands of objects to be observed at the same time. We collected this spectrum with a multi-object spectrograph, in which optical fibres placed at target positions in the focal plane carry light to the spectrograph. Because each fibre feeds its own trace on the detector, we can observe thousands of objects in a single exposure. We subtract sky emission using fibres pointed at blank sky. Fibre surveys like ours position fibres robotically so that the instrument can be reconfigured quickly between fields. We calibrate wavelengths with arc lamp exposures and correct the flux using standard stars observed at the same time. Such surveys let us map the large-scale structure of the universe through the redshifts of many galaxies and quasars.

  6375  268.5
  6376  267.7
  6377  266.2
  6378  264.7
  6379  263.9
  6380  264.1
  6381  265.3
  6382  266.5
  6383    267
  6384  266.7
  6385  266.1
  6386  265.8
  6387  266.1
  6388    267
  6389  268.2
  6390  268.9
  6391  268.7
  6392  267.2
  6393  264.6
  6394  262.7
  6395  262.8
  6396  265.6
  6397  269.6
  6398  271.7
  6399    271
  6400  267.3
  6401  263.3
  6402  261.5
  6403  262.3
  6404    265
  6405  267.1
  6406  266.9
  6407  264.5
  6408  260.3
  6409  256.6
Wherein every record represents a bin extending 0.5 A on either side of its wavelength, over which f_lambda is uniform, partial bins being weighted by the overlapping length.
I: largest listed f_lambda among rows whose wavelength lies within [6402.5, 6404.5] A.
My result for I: 265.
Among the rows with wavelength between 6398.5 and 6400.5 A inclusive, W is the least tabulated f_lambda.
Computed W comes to 267.3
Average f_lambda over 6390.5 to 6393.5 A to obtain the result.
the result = 267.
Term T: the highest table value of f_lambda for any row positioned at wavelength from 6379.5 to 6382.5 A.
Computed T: 266.5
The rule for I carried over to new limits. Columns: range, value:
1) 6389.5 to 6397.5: 269.6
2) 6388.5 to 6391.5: 268.9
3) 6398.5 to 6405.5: 271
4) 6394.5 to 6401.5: 271.7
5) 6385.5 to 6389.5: 268.2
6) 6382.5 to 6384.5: 267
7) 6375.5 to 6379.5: 267.7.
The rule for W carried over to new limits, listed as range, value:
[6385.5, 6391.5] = 265.8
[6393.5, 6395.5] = 262.7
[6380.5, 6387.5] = 265.3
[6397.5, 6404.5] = 261.5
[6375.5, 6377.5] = 266.2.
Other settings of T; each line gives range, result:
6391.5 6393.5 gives 267.2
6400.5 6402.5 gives 263.3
